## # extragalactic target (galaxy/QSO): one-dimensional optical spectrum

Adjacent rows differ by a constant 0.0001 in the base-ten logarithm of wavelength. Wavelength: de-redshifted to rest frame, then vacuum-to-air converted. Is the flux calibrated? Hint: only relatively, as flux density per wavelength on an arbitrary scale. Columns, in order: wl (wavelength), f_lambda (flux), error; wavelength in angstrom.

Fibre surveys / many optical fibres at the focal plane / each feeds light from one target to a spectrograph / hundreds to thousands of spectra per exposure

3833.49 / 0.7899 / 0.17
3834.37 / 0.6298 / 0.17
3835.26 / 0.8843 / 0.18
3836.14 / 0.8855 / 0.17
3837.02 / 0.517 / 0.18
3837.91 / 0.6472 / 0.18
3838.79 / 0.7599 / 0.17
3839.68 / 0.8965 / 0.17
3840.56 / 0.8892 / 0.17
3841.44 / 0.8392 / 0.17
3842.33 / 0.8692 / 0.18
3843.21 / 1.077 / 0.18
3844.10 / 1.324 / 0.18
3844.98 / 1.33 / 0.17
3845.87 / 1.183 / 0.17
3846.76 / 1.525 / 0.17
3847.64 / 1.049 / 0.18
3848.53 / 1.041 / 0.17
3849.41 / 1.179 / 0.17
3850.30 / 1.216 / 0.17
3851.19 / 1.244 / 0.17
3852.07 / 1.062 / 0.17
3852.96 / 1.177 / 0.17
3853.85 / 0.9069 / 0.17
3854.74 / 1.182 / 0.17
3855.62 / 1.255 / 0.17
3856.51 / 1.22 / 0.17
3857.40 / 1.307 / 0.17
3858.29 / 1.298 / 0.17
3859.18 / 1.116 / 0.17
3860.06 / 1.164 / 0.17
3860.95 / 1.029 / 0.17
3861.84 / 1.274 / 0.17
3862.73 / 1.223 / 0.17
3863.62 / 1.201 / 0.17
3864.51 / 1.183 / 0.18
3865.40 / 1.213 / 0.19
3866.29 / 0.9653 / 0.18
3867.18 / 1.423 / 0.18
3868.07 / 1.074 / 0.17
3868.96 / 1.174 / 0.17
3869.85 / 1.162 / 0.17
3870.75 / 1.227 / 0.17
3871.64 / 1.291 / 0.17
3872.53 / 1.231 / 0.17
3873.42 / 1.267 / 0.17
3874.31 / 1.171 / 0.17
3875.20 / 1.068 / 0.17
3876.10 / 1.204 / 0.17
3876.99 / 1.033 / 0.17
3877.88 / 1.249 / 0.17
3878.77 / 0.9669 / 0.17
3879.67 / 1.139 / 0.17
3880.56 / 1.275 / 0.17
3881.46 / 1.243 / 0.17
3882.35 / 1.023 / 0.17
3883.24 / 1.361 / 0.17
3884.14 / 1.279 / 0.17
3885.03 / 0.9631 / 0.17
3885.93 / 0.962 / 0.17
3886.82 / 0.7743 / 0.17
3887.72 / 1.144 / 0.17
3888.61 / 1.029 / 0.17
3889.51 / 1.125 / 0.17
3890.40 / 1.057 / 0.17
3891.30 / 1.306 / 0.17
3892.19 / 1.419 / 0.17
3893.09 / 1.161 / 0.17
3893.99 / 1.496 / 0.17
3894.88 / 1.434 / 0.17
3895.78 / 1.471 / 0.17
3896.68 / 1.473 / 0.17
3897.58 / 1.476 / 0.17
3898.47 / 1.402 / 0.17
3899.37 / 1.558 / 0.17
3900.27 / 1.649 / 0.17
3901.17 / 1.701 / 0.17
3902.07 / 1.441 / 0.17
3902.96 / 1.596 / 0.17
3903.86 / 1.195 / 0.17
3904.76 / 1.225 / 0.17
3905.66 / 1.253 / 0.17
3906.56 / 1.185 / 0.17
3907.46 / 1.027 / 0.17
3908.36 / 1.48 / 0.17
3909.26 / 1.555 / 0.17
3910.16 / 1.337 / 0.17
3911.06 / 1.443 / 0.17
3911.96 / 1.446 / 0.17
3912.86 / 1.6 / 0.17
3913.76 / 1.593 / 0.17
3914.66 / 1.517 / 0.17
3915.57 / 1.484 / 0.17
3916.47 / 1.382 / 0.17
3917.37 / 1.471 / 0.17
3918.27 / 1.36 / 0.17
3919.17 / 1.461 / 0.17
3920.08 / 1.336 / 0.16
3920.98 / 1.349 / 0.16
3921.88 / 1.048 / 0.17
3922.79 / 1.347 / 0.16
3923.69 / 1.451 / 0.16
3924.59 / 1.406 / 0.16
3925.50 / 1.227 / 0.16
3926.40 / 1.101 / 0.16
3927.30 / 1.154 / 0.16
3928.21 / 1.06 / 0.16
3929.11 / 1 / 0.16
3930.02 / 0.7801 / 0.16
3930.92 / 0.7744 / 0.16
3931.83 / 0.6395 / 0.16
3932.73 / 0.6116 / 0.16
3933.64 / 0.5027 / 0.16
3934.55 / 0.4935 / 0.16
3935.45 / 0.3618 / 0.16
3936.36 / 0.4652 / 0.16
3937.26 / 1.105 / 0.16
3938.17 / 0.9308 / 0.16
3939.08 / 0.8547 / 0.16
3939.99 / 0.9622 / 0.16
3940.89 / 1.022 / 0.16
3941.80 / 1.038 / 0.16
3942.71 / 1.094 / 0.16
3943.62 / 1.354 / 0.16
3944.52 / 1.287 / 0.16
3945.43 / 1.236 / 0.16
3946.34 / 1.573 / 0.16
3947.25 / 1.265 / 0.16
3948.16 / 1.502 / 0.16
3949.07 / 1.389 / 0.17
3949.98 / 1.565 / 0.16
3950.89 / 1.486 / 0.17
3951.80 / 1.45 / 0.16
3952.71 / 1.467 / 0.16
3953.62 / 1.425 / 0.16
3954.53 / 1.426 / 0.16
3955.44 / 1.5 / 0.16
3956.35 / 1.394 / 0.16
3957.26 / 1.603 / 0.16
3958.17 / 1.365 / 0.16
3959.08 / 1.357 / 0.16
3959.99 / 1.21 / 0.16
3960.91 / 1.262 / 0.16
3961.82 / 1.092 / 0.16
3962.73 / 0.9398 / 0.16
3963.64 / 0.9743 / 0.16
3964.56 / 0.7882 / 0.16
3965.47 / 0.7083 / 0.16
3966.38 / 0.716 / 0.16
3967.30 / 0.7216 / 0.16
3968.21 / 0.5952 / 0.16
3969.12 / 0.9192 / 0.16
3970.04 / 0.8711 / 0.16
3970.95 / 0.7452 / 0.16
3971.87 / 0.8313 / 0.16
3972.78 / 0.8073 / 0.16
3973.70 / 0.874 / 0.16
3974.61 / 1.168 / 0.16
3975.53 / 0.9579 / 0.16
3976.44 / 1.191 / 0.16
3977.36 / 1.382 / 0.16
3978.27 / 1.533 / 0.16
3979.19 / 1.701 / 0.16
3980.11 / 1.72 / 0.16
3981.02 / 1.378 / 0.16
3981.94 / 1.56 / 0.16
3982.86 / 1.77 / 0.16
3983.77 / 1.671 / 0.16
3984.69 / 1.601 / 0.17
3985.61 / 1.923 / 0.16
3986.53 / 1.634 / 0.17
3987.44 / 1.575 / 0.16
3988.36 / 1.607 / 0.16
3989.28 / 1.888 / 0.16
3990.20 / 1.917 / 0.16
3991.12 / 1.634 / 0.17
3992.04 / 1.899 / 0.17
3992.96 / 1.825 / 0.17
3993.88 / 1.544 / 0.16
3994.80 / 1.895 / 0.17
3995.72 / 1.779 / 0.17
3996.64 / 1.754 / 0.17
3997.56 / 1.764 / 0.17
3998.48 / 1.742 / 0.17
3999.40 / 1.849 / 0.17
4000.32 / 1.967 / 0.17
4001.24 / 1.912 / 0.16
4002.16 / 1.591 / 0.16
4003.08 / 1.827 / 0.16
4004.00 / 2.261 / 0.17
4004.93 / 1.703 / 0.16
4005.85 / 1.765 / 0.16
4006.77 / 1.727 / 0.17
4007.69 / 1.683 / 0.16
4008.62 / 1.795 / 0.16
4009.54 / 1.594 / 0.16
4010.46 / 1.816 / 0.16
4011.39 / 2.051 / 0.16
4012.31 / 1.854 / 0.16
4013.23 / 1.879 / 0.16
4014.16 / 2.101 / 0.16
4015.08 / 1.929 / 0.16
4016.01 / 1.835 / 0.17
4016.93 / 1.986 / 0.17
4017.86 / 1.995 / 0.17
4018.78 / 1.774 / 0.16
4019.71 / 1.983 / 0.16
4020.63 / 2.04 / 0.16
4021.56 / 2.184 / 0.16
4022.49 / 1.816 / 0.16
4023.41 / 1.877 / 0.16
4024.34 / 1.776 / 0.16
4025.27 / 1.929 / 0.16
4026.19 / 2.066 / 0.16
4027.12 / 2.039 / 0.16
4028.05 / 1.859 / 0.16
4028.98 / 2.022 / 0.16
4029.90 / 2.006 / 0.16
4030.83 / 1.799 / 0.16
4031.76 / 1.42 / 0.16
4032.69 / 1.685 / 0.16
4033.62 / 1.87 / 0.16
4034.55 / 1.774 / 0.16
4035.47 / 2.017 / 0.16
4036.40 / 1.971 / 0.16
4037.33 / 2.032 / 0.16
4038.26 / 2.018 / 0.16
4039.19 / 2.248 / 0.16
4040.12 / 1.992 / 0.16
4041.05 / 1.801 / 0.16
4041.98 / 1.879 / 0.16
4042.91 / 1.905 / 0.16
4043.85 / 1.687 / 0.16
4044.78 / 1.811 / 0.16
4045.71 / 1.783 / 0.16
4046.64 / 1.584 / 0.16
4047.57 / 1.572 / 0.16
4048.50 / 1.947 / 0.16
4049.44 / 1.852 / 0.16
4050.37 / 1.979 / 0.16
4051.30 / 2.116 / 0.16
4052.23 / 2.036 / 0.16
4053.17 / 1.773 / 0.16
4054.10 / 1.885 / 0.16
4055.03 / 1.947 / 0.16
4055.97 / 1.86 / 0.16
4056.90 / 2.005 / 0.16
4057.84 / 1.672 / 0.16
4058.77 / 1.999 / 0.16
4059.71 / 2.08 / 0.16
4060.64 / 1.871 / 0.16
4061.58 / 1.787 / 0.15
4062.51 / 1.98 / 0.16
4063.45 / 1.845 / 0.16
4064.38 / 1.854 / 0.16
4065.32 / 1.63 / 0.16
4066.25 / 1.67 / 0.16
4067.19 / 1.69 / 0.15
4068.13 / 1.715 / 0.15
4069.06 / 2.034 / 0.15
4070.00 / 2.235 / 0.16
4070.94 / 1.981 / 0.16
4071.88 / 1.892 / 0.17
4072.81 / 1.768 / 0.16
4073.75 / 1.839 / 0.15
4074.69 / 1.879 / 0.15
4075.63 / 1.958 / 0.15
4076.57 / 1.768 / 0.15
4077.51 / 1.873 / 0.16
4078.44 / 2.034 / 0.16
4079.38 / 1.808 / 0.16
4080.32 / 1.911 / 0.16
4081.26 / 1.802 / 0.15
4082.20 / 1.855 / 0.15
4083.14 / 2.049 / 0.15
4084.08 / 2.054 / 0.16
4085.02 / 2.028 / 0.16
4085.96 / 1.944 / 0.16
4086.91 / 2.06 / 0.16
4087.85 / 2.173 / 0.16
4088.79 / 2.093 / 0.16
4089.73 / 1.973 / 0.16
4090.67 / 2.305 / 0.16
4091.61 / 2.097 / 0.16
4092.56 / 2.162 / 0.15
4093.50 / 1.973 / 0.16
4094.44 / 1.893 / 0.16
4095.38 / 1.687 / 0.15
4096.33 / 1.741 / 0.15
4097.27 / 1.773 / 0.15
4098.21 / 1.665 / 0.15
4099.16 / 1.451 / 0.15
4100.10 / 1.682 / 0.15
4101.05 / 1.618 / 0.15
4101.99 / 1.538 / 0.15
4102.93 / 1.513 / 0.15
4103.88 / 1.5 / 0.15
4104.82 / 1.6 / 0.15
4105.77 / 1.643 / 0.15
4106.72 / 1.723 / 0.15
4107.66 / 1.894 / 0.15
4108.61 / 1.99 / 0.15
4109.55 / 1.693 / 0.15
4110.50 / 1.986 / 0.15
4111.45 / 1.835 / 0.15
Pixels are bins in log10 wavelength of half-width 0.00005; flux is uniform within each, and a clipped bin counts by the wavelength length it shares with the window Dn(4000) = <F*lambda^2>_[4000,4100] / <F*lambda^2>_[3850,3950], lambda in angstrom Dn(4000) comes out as 1.7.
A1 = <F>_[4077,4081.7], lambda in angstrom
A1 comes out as 1.89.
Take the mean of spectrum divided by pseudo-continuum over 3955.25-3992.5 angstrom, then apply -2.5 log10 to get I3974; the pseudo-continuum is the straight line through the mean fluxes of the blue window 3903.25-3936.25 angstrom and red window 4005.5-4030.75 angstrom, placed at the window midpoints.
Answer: 0.22 mag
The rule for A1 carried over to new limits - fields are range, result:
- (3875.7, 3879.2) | 1.12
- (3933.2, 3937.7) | 0.585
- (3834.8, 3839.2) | 0.738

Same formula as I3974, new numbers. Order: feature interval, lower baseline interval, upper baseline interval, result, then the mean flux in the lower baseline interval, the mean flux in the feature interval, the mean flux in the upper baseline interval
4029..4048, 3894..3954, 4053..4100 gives -0.07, 1.25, 1.85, 1.9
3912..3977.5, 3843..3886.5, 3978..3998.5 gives 0.32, 1.18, 1.13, 1.71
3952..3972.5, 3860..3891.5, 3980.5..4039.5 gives 0.41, 1.15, 1.09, 1.84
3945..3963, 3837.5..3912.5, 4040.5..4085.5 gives 0.08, 1.21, 1.38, 1.88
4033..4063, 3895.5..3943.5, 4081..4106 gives -0.13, 1.2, 1.9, 1.85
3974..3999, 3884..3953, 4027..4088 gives -0.05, 1.23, 1.63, 1.89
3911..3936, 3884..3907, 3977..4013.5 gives 0.23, 1.3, 1.15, 1.75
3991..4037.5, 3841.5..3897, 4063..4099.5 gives -0.11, 1.18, 1.86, 1.9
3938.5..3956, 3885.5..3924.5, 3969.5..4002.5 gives 0.11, 1.36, 1.31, 1.54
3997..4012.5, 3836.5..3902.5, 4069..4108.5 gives -0.14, 1.18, 1.82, 1.87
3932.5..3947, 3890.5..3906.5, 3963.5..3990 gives 0.37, 1.41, 0.94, 1.25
